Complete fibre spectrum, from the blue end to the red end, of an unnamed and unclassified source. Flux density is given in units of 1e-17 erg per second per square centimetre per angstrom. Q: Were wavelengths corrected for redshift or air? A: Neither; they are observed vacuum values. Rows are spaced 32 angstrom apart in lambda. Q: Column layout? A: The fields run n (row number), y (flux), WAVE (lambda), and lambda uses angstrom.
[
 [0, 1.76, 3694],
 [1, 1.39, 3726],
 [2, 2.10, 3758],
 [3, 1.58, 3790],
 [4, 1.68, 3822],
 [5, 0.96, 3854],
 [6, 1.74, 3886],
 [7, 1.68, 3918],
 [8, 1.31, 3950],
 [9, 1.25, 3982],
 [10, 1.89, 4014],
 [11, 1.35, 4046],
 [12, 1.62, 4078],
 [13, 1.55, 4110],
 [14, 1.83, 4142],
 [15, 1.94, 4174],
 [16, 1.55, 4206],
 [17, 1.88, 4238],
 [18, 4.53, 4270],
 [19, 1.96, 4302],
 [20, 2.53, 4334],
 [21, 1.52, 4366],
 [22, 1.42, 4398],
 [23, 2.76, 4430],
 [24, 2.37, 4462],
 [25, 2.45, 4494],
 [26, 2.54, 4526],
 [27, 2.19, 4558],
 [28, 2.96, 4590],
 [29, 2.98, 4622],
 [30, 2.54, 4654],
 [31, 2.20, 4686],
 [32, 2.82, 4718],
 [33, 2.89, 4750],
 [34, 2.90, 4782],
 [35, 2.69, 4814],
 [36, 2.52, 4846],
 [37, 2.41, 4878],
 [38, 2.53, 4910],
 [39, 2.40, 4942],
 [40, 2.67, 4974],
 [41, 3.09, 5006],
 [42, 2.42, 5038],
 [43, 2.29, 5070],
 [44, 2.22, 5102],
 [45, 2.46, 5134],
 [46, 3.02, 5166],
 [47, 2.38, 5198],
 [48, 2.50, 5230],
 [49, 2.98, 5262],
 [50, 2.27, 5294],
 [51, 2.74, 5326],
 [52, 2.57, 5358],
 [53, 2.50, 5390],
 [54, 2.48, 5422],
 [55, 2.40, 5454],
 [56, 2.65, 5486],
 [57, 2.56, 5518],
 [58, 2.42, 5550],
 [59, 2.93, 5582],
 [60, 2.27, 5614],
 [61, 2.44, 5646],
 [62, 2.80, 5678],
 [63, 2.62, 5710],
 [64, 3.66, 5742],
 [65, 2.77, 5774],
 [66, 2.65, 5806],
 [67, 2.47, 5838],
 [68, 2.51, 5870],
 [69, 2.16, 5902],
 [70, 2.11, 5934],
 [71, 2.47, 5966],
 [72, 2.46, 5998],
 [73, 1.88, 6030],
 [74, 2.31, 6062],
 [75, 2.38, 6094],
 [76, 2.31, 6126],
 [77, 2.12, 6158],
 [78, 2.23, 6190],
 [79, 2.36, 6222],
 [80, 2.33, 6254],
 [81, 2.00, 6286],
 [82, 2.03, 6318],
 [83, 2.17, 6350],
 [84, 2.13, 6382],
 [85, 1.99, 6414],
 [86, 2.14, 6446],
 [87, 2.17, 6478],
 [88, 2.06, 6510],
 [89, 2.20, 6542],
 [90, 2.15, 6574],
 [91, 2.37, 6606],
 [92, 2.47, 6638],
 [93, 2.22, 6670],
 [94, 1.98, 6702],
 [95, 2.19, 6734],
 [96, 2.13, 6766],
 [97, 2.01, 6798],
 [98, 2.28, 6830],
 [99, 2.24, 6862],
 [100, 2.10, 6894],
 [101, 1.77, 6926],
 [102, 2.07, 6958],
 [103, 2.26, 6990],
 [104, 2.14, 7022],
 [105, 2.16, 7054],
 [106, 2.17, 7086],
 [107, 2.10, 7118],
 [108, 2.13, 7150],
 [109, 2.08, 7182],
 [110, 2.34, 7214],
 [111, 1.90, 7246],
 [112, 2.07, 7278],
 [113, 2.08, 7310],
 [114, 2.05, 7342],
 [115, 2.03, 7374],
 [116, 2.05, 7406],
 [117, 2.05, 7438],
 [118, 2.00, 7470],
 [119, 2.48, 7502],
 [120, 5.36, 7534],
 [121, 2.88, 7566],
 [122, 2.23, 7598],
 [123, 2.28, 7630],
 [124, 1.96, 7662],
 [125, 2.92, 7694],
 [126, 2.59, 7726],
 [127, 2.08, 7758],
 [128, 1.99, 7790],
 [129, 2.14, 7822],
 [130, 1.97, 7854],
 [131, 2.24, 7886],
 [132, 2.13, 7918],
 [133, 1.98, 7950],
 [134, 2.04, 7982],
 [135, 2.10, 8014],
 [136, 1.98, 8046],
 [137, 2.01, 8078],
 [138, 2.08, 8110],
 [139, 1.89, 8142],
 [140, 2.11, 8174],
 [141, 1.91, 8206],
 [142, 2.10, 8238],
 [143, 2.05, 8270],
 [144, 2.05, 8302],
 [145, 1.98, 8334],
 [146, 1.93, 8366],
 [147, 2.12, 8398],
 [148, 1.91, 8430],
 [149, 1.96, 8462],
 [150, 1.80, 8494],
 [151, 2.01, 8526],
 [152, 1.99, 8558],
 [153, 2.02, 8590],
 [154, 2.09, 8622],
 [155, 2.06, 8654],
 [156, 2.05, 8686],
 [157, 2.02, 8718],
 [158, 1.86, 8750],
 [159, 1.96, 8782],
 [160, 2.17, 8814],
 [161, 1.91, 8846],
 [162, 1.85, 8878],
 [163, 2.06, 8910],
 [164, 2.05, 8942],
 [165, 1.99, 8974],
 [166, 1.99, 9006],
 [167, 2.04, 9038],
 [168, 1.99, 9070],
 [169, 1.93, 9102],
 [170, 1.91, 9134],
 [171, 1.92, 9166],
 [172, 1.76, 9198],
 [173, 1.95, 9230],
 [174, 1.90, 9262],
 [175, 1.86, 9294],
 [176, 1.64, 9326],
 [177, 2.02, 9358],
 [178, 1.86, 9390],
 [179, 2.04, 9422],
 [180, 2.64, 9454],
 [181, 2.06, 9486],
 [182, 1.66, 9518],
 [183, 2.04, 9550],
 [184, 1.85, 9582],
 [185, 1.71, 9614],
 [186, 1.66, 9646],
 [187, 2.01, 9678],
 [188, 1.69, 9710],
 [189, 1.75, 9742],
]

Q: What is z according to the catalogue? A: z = 0.15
